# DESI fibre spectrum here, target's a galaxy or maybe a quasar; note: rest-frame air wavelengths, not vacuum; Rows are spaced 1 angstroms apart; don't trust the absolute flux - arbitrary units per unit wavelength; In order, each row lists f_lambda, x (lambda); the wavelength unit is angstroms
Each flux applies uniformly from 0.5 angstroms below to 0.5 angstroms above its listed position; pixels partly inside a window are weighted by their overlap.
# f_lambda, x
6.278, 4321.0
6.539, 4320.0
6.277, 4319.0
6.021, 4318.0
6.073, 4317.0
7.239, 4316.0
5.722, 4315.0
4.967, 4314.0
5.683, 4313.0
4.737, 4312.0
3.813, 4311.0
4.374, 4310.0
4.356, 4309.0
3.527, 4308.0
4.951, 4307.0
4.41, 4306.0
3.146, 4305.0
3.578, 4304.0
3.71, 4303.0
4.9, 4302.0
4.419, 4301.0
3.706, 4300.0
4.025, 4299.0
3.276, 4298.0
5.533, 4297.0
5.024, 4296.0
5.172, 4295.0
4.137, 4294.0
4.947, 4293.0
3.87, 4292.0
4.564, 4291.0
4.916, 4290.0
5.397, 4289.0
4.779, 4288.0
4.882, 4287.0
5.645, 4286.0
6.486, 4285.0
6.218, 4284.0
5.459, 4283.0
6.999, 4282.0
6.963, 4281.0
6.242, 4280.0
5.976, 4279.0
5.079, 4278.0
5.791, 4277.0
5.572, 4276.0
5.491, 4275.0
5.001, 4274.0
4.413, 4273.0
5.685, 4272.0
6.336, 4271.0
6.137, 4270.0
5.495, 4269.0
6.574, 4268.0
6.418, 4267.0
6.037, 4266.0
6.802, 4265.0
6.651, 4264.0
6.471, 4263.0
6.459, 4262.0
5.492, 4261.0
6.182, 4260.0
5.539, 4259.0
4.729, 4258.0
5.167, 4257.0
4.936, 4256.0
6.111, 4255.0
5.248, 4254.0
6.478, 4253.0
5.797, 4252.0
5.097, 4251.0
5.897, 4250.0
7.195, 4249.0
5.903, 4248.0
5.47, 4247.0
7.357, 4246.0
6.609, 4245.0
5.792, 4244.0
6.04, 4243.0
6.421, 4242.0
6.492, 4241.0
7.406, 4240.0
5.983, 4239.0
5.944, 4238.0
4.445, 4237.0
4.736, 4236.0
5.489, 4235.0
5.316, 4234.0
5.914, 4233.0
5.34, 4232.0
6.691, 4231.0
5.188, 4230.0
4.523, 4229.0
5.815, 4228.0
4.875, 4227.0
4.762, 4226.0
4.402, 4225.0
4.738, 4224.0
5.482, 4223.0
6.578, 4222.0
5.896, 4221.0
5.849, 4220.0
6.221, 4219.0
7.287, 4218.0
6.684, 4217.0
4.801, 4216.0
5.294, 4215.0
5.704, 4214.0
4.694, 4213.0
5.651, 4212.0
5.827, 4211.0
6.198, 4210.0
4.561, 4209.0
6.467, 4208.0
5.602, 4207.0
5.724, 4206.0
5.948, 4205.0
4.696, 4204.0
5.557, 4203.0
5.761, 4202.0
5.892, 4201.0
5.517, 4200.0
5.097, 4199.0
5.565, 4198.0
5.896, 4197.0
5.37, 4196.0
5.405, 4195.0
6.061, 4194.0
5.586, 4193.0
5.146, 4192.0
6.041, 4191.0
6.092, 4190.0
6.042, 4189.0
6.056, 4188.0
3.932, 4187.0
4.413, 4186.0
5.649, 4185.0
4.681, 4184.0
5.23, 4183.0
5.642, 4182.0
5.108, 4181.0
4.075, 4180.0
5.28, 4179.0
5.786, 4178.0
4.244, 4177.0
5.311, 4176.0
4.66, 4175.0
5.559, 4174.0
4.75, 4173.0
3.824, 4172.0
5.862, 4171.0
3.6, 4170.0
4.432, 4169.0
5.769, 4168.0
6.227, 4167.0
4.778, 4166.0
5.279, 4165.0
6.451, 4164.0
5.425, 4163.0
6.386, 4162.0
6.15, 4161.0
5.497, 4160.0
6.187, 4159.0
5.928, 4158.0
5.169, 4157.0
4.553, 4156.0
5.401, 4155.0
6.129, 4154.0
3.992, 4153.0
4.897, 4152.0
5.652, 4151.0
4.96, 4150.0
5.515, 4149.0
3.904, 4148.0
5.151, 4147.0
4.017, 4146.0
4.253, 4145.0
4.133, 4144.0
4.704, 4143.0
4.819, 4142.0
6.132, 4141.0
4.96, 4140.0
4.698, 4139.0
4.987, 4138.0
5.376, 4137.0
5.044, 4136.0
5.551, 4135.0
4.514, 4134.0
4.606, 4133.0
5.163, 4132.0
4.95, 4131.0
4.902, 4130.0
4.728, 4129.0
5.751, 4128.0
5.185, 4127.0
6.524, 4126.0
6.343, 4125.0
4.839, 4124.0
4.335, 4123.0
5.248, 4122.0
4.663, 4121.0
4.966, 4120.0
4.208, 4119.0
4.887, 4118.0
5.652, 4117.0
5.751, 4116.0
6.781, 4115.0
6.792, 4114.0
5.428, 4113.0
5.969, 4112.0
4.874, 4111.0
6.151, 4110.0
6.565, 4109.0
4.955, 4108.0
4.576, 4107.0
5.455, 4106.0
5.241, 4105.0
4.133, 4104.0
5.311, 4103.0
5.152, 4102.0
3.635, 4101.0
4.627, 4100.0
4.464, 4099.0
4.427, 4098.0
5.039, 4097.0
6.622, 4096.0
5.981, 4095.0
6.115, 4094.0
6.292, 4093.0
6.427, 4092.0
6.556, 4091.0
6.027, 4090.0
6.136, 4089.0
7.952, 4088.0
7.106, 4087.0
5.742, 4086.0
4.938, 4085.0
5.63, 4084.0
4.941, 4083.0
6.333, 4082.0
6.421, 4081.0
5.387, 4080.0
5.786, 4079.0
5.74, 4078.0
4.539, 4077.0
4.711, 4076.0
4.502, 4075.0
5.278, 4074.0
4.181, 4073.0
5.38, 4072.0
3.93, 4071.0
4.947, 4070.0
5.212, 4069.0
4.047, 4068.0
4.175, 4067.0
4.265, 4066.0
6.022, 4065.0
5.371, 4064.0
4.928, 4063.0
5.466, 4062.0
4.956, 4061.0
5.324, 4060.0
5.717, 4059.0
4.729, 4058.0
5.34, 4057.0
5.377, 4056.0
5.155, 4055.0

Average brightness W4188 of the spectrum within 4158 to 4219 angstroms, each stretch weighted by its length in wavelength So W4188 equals 5.45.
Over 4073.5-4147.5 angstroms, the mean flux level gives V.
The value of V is 5.35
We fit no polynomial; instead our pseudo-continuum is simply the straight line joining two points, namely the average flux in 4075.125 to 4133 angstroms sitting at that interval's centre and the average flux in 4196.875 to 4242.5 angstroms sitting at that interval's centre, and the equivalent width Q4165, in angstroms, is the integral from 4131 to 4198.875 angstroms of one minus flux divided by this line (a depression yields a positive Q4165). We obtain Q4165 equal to 4.5 angstroms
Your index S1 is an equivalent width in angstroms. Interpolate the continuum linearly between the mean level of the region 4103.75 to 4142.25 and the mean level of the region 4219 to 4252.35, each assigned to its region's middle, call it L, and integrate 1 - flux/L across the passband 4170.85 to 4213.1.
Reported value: 1.58 angstroms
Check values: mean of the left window 5.28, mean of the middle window 5.36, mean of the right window 5.75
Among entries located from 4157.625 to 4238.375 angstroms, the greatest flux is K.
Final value 7.287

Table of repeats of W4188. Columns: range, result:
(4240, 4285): 5.98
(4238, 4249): 6.37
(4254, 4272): 5.94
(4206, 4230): 5.56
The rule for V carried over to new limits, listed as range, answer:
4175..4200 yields 5.31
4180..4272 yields 5.7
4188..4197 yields 5.75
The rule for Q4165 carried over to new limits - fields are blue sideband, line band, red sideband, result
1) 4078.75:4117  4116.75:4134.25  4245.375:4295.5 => 1.85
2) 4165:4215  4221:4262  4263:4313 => -3.66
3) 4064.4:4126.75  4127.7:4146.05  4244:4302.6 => 1.72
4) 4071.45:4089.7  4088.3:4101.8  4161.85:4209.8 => -0.07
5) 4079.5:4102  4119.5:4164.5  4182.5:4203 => 3.51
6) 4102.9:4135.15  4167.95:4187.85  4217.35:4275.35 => 2.32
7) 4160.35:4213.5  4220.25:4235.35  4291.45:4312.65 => -1.27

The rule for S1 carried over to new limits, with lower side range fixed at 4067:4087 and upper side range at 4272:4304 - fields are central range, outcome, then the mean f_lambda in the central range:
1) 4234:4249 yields -2.66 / 6.02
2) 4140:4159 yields 0.55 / 4.99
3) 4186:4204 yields -1.41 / 5.53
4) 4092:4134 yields -1.22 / 5.3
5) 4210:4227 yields -1.63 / 5.61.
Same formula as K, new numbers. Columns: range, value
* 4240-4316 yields 7.406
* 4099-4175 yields 6.792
